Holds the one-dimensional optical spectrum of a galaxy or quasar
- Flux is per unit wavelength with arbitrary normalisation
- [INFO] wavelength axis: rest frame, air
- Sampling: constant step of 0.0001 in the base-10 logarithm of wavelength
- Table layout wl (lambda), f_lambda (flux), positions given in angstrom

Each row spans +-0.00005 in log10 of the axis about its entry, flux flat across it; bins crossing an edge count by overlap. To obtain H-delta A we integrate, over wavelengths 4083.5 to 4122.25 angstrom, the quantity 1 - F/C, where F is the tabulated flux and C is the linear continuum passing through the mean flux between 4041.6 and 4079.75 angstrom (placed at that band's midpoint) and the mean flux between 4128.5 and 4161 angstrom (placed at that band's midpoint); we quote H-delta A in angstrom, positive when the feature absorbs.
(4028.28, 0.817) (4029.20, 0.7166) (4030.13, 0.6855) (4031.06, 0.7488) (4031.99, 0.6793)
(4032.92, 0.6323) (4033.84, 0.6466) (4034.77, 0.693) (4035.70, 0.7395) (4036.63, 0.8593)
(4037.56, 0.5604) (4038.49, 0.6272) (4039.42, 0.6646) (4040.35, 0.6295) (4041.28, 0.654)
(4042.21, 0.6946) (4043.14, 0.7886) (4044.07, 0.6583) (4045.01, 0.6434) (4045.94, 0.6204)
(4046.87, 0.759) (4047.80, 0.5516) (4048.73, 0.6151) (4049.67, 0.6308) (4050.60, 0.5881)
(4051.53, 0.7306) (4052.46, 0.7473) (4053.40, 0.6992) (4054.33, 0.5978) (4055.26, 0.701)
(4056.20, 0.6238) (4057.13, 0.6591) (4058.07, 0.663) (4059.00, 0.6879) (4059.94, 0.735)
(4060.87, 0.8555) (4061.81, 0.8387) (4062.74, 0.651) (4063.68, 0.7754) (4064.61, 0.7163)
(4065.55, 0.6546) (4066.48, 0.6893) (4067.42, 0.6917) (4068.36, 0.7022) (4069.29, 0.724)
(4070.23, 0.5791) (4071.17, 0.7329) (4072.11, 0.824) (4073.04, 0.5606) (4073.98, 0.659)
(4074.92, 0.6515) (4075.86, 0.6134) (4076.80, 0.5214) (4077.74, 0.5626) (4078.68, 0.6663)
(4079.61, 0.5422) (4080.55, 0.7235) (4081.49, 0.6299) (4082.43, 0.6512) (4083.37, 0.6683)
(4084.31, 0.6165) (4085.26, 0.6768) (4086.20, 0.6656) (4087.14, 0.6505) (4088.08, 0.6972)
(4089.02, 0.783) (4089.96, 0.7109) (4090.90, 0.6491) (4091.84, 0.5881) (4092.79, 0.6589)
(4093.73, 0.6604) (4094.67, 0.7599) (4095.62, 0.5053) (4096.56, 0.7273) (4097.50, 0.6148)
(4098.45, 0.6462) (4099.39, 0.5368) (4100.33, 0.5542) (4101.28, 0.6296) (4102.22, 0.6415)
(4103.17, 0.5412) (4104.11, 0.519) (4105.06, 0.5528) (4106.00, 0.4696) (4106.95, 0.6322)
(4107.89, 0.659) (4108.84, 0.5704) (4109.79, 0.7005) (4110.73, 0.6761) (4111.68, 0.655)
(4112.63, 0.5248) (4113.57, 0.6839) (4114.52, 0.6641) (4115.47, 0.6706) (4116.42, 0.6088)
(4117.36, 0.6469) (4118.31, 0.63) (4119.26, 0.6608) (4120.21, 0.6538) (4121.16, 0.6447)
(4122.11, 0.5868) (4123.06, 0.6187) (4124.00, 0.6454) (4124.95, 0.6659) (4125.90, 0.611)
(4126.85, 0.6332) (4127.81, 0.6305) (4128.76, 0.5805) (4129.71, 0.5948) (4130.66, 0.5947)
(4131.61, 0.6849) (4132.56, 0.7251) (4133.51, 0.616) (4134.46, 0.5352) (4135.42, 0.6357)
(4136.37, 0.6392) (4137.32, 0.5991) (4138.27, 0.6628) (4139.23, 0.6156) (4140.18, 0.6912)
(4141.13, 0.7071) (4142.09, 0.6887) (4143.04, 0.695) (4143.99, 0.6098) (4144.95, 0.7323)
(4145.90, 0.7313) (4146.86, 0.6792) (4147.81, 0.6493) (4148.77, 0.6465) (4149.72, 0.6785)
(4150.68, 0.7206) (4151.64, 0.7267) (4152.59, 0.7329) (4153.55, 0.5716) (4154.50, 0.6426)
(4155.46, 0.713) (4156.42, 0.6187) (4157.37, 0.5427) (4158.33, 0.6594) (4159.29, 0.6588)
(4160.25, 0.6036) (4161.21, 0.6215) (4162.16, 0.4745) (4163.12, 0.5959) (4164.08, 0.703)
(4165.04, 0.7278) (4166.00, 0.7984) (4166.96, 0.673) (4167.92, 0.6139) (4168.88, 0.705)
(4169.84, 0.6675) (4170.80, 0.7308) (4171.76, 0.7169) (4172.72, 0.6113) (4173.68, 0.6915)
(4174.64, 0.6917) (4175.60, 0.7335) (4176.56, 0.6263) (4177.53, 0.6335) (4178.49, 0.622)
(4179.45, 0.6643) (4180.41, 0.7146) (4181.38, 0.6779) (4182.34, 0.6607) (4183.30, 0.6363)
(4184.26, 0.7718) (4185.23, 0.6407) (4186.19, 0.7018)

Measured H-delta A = 1.79 angstrom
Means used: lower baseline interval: 0.674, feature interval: 0.633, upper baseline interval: 0.653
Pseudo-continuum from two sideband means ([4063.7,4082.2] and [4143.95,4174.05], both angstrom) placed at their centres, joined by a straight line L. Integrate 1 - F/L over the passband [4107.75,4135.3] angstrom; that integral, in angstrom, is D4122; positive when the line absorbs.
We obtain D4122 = 1.2 angstrom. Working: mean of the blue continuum 0.658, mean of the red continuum 0.665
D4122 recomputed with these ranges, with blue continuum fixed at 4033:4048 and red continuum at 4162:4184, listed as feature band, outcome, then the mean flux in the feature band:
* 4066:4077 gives 0.1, 0.666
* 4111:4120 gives 0.5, 0.639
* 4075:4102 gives 1.4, 0.64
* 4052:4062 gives -0.5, 0.706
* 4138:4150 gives -0.1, 0.676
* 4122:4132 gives 0.7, 0.623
